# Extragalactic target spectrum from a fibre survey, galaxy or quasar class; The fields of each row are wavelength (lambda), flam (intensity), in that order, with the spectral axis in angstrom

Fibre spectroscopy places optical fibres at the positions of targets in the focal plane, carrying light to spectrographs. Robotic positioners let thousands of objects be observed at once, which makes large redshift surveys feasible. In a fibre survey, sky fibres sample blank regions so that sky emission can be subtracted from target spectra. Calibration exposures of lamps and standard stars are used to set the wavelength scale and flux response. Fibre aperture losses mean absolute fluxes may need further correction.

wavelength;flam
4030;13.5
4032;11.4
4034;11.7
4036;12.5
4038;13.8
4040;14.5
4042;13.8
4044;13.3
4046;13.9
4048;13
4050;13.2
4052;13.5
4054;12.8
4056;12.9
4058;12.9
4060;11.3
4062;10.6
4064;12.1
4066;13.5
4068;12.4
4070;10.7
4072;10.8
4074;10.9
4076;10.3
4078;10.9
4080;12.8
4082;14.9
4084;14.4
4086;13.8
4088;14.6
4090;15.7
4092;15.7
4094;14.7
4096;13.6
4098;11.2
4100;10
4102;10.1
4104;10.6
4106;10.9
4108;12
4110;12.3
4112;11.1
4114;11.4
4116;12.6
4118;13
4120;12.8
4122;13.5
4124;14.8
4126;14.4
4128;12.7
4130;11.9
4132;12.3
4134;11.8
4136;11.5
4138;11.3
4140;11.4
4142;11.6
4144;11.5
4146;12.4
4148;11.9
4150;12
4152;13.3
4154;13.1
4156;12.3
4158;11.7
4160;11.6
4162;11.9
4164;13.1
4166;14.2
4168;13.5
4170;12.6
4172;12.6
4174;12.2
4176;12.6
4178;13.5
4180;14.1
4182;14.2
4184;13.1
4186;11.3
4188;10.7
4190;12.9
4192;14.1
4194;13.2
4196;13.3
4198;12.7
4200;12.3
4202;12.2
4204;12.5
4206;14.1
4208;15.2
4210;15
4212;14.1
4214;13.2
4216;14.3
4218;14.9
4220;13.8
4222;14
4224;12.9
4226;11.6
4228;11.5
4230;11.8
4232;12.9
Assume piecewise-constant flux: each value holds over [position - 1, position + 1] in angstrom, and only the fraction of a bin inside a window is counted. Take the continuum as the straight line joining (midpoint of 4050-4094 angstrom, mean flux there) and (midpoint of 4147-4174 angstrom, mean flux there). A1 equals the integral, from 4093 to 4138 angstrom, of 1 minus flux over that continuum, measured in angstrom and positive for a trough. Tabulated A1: 1.7 angstrom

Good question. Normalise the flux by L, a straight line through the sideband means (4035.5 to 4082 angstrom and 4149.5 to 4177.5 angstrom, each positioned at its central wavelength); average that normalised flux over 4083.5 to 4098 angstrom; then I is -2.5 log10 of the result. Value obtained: -0.150 mag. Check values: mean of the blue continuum 12.5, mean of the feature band 14.4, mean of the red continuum 12.6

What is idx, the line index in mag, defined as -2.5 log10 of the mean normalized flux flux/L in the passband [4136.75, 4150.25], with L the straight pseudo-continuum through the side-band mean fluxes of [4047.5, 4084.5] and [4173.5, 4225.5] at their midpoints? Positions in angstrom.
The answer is 0.10 mag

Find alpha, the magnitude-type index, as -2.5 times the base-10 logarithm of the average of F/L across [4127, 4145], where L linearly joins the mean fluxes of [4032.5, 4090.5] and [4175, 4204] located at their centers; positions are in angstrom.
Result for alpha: 0.09 mag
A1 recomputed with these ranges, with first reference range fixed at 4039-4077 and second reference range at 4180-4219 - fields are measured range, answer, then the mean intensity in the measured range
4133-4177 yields 2.7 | 12.3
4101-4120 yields 1.7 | 11.6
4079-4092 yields -1.9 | 14.5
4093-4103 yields 0.6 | 11.9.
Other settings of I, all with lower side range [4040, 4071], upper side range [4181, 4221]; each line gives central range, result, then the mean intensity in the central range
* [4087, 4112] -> 0.030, 12.6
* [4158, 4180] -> 0.035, 12.8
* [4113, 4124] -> 0.012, 12.9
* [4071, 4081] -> 0.152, 11.1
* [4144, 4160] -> 0.073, 12.3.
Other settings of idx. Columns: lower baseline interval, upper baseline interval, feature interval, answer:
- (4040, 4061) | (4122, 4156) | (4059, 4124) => 0.034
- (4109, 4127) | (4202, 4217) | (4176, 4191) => 0.067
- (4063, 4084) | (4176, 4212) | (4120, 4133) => -0.057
